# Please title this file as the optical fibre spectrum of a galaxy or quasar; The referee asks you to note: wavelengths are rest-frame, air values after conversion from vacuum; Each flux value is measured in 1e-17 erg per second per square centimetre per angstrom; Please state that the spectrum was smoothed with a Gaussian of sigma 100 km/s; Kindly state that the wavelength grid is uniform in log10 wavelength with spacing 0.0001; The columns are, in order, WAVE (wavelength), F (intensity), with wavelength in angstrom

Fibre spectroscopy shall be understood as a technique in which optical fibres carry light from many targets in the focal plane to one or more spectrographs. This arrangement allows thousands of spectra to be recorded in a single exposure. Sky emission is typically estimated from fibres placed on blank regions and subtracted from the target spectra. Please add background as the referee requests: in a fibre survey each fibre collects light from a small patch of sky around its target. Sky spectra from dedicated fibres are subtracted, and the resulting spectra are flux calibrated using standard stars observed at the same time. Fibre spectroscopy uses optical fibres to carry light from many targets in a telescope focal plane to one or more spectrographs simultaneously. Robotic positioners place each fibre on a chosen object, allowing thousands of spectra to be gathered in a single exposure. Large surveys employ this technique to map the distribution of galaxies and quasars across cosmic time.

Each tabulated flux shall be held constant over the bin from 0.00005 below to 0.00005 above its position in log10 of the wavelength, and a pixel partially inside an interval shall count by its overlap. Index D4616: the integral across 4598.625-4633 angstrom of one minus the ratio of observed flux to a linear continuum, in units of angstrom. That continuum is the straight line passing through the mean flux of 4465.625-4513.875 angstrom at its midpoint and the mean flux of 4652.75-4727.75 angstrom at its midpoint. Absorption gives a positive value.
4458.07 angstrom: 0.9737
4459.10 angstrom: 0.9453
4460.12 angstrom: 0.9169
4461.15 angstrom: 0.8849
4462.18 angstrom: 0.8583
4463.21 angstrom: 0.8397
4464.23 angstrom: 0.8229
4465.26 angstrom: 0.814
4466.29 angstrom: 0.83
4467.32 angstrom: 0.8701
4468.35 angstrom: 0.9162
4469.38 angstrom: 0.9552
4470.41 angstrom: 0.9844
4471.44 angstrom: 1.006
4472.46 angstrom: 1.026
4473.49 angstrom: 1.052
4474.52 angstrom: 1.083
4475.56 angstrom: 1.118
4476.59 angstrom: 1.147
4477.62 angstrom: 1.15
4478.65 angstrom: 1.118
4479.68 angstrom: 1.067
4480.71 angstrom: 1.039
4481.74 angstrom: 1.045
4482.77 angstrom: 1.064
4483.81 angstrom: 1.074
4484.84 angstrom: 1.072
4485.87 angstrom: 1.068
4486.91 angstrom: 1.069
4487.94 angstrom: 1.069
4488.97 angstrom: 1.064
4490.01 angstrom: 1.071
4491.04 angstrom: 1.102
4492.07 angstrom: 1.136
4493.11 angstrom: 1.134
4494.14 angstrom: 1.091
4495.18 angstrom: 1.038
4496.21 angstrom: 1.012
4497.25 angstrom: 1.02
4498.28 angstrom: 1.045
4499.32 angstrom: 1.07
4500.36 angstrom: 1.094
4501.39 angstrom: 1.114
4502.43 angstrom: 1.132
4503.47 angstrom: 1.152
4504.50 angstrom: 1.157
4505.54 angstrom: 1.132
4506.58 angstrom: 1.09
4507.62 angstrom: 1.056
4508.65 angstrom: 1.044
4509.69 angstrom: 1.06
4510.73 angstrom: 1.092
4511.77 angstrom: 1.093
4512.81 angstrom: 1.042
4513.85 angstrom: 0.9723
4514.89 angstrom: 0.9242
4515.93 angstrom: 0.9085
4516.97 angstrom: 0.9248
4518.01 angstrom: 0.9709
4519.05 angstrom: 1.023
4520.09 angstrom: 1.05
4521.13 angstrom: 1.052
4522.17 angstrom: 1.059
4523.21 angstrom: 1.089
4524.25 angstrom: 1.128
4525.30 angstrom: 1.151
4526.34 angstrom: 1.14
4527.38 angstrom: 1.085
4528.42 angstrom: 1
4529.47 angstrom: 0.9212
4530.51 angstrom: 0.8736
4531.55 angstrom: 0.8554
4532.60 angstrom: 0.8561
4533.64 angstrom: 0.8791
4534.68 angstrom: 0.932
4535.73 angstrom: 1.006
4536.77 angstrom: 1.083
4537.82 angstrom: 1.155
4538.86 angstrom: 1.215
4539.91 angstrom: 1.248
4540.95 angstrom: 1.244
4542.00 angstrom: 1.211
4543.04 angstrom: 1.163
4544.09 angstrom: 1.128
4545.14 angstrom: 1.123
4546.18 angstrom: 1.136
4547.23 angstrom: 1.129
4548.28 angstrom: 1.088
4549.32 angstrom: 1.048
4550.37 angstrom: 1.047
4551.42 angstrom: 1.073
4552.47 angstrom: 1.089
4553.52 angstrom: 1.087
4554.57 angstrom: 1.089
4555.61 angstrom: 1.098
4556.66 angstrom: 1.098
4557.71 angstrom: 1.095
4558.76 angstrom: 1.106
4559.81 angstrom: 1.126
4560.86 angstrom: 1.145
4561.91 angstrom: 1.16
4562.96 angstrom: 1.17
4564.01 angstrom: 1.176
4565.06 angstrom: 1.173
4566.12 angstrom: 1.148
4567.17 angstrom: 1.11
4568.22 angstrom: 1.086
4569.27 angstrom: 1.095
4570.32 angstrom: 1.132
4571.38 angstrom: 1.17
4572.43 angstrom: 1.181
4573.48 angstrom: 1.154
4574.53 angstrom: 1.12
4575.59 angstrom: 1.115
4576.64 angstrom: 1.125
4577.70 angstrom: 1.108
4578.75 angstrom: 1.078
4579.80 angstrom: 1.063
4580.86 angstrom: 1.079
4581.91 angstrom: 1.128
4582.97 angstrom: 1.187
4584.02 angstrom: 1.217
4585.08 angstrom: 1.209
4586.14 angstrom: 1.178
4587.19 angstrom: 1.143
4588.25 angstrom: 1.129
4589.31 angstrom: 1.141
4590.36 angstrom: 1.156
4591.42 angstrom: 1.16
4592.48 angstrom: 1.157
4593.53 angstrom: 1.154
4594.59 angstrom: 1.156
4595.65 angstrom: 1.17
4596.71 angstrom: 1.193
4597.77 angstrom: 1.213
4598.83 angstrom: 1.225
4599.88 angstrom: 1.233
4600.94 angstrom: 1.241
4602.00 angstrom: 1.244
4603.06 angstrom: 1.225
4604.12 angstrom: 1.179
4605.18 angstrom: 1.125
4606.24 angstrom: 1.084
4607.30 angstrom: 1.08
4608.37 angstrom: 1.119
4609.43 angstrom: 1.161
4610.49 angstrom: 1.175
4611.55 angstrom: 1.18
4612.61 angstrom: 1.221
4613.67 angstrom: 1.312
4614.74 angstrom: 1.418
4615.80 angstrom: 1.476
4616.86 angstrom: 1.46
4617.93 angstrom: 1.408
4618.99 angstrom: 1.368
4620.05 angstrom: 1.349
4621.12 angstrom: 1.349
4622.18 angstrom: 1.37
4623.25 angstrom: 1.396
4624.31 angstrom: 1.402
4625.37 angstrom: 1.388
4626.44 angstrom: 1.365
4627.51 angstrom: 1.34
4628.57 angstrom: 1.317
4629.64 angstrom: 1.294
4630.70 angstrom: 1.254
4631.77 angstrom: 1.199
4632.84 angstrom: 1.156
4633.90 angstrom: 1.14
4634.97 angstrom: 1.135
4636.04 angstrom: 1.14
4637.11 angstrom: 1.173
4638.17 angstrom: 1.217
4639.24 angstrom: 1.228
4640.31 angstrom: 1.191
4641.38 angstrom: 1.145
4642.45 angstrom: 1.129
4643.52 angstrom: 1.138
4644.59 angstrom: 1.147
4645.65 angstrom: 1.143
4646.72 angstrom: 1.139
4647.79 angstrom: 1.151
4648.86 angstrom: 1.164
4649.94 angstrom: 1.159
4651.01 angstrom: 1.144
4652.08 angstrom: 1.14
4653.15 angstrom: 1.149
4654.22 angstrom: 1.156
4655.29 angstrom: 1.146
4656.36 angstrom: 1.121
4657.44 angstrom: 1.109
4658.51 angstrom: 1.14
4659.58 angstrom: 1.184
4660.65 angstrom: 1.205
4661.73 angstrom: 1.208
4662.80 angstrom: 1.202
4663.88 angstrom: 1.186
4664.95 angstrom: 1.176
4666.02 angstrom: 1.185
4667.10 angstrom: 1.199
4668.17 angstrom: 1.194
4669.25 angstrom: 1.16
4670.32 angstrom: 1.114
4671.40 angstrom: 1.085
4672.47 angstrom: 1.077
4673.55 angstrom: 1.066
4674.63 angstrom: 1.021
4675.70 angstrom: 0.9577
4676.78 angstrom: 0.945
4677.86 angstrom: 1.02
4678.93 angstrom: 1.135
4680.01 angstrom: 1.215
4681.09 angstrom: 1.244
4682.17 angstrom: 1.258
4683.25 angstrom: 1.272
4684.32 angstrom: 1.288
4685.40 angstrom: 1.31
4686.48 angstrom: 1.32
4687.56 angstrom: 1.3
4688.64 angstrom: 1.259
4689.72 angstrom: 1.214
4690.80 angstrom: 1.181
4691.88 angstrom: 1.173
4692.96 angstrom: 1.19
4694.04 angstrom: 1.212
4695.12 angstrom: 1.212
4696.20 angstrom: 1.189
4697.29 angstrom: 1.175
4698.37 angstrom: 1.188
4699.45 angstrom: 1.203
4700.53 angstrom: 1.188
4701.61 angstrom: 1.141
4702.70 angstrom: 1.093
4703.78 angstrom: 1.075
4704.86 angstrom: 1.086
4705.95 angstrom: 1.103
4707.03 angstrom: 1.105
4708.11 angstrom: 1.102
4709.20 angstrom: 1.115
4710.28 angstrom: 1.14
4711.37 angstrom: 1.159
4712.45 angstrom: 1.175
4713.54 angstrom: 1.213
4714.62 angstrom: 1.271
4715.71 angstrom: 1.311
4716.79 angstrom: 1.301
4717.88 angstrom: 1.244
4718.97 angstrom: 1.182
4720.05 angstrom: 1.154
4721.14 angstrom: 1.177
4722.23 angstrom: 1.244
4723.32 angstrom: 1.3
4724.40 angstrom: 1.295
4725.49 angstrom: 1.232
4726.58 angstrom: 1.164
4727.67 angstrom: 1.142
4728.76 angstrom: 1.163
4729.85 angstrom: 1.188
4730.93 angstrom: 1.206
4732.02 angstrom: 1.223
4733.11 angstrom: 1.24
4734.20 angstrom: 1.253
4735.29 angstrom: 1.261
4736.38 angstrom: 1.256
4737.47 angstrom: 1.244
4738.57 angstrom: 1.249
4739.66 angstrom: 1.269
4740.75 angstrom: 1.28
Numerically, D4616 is -4.40 angstrom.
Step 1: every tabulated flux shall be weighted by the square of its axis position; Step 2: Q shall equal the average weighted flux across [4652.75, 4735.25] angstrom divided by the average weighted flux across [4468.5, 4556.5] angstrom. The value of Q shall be 1.20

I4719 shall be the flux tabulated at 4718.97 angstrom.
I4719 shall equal 1.182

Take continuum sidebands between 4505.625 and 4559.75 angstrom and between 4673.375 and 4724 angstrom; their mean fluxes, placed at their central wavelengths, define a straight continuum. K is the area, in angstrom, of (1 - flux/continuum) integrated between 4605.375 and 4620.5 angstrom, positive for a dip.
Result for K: -2.02 angstrom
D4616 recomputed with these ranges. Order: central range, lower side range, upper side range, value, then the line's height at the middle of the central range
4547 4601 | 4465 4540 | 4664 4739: -2.1 angstrom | 1.09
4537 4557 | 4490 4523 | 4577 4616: -0.3 angstrom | 1.11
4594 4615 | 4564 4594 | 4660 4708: -0.9 angstrom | 1.15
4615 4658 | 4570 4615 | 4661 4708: -2.6 angstrom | 1.17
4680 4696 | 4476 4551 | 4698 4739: -0.9 angstrom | 1.18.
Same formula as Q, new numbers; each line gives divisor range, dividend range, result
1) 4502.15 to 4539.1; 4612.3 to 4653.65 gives 1.27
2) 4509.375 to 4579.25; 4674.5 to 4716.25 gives 1.16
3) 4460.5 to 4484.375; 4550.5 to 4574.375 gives 1.18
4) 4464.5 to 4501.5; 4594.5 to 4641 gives 1.27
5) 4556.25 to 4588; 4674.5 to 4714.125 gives 1.08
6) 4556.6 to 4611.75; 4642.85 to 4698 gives 1.05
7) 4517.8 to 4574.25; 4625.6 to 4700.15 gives 1.14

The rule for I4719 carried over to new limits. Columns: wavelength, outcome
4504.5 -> 1.157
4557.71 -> 1.095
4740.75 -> 1.28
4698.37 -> 1.188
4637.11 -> 1.173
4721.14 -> 1.177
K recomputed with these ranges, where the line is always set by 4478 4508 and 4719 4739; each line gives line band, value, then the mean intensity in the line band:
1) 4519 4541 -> 1.2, 1.04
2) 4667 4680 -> 1.2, 1.08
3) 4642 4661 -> 0.5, 1.15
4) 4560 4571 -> -0.1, 1.14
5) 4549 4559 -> 0.3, 1.08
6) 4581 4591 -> -0.2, 1.16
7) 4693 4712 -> 0.9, 1.15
